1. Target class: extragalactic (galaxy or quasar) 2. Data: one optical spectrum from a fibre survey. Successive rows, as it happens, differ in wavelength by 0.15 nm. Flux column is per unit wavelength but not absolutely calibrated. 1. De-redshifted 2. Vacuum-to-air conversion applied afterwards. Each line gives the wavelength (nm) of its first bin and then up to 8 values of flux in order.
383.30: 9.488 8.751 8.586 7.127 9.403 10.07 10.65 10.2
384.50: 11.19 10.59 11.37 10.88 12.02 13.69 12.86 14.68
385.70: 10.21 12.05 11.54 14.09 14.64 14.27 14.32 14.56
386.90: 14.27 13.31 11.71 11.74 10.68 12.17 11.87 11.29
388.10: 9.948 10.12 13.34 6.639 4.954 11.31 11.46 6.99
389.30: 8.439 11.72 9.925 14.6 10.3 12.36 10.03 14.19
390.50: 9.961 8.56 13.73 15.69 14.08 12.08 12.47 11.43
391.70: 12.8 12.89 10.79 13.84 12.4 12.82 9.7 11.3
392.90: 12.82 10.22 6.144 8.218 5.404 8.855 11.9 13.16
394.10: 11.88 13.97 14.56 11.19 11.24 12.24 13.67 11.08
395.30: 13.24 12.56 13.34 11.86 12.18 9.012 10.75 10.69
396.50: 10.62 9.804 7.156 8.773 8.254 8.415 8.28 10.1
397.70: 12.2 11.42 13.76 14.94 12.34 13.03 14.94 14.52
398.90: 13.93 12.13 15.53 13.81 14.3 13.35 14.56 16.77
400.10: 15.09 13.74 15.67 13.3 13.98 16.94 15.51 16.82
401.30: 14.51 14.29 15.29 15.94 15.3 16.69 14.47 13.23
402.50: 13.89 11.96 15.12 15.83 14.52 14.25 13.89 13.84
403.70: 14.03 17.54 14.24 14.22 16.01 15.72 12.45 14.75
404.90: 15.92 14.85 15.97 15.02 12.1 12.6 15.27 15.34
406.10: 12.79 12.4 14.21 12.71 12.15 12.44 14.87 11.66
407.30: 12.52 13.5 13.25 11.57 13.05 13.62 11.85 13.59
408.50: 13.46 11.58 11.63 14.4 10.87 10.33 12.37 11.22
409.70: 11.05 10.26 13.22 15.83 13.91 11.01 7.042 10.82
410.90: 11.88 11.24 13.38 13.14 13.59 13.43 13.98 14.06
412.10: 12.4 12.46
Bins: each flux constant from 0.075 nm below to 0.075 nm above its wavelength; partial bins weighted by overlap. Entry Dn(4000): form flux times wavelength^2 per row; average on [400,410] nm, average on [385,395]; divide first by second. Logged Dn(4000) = 1.28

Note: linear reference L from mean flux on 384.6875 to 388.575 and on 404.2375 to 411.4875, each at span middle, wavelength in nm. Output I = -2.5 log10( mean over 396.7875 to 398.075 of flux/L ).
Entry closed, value 0.26 mag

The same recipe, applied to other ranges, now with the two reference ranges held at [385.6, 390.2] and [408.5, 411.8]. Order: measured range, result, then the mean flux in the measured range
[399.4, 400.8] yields -0.227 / 14.6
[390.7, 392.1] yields -0.111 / 12.8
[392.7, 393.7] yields 0.285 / 8.94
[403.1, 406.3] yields -0.208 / 14.5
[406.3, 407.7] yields -0.086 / 13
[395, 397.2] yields 0.093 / 10.7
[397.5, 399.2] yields -0.123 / 13.2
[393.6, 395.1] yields -0.058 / 12.3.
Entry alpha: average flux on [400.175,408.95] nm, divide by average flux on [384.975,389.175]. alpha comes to 1.19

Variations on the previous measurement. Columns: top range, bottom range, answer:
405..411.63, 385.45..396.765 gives 1.10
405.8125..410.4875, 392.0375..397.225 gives 1.16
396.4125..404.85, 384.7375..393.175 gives 1.16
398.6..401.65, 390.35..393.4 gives 1.26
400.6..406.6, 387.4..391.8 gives 1.31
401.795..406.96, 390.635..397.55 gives 1.27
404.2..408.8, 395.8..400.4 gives 1.11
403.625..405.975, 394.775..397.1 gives 1.34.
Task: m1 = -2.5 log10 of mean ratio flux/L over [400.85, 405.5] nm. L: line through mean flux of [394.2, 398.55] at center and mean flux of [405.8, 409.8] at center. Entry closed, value -0.22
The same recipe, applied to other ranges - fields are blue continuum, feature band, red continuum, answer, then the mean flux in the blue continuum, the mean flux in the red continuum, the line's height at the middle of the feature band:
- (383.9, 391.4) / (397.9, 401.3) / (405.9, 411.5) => -0.195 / 11.6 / 12.4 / 12.1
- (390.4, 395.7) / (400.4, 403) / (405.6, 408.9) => -0.190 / 11.7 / 13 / 12.5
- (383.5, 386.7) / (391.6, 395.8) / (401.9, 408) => 0.099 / 11.6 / 14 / 12.7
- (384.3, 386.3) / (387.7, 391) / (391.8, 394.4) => 0.074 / 12.1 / 11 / 11.5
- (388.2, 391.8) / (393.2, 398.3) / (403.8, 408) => 0.107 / 11.2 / 13.9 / 12.1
